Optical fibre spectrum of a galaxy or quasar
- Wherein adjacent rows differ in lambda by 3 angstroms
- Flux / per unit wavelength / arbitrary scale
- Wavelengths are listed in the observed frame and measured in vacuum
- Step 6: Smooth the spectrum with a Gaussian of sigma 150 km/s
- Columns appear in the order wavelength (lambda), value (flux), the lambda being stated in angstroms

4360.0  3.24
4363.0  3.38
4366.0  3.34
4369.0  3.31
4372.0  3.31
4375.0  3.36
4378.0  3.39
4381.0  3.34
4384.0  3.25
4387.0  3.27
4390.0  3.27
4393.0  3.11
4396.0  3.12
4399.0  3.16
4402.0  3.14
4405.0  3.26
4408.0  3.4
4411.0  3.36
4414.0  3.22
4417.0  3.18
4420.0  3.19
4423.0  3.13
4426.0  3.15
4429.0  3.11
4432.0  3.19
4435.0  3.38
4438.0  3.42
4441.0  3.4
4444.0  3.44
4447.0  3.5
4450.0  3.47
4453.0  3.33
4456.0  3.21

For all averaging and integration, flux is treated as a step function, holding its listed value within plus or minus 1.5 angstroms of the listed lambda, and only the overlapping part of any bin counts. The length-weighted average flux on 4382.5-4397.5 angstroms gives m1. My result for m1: 3.2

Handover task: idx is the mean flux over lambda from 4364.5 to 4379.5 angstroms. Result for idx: 3.34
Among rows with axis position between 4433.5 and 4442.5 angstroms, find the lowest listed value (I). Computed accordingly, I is 3.38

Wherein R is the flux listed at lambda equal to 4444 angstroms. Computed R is 3.44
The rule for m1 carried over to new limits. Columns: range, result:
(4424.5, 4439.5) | 3.25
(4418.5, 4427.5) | 3.16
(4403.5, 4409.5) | 3.33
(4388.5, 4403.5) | 3.16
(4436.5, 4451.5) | 3.45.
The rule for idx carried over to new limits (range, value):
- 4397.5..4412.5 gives 3.26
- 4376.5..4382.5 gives 3.36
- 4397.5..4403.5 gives 3.15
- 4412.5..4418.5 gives 3.2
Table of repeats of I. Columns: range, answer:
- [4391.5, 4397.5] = 3.11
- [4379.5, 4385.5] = 3.25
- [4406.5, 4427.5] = 3.13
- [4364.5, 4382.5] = 3.31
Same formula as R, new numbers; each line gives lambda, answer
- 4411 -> 3.36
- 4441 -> 3.4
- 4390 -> 3.27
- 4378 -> 3.39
